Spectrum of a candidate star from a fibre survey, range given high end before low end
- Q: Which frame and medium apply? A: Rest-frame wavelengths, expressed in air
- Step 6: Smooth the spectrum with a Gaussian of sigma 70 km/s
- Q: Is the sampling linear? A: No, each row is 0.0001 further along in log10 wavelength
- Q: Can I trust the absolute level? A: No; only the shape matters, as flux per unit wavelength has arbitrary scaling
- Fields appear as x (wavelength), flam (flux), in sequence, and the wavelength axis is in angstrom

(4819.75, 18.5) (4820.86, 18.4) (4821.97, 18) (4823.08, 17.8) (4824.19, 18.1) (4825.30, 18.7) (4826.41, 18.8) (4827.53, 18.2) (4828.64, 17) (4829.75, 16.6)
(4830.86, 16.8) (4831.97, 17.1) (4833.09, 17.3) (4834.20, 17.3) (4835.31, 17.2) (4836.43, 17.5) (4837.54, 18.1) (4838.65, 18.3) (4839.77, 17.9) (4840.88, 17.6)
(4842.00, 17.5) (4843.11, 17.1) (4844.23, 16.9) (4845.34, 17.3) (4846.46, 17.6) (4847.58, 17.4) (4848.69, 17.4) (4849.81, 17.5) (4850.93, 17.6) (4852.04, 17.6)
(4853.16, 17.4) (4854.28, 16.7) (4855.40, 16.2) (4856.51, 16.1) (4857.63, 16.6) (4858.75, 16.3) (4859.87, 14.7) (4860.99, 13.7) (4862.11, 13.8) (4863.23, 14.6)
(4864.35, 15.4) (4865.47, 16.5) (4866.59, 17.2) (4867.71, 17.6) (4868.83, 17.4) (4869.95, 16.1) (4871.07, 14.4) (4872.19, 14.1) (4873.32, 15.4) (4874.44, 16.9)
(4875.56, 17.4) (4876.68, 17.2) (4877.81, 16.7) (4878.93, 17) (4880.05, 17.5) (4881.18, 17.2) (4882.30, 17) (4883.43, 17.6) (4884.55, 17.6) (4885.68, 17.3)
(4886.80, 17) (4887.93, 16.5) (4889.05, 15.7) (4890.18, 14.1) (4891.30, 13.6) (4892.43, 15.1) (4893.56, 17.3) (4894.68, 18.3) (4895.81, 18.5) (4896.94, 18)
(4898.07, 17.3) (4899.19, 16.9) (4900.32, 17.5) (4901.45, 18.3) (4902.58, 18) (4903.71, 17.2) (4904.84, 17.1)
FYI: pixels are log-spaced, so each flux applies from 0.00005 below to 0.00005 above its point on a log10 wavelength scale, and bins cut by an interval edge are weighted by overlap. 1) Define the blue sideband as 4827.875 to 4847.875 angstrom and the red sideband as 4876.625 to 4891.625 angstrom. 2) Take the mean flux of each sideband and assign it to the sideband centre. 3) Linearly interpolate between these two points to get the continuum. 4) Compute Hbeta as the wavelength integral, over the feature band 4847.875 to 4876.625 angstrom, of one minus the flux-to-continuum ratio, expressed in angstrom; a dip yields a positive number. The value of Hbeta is 1.3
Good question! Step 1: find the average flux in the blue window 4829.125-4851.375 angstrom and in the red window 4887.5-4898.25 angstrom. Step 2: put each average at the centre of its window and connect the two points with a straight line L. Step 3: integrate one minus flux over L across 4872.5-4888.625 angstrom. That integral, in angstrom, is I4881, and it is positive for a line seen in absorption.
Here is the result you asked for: -0.32 angstrom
